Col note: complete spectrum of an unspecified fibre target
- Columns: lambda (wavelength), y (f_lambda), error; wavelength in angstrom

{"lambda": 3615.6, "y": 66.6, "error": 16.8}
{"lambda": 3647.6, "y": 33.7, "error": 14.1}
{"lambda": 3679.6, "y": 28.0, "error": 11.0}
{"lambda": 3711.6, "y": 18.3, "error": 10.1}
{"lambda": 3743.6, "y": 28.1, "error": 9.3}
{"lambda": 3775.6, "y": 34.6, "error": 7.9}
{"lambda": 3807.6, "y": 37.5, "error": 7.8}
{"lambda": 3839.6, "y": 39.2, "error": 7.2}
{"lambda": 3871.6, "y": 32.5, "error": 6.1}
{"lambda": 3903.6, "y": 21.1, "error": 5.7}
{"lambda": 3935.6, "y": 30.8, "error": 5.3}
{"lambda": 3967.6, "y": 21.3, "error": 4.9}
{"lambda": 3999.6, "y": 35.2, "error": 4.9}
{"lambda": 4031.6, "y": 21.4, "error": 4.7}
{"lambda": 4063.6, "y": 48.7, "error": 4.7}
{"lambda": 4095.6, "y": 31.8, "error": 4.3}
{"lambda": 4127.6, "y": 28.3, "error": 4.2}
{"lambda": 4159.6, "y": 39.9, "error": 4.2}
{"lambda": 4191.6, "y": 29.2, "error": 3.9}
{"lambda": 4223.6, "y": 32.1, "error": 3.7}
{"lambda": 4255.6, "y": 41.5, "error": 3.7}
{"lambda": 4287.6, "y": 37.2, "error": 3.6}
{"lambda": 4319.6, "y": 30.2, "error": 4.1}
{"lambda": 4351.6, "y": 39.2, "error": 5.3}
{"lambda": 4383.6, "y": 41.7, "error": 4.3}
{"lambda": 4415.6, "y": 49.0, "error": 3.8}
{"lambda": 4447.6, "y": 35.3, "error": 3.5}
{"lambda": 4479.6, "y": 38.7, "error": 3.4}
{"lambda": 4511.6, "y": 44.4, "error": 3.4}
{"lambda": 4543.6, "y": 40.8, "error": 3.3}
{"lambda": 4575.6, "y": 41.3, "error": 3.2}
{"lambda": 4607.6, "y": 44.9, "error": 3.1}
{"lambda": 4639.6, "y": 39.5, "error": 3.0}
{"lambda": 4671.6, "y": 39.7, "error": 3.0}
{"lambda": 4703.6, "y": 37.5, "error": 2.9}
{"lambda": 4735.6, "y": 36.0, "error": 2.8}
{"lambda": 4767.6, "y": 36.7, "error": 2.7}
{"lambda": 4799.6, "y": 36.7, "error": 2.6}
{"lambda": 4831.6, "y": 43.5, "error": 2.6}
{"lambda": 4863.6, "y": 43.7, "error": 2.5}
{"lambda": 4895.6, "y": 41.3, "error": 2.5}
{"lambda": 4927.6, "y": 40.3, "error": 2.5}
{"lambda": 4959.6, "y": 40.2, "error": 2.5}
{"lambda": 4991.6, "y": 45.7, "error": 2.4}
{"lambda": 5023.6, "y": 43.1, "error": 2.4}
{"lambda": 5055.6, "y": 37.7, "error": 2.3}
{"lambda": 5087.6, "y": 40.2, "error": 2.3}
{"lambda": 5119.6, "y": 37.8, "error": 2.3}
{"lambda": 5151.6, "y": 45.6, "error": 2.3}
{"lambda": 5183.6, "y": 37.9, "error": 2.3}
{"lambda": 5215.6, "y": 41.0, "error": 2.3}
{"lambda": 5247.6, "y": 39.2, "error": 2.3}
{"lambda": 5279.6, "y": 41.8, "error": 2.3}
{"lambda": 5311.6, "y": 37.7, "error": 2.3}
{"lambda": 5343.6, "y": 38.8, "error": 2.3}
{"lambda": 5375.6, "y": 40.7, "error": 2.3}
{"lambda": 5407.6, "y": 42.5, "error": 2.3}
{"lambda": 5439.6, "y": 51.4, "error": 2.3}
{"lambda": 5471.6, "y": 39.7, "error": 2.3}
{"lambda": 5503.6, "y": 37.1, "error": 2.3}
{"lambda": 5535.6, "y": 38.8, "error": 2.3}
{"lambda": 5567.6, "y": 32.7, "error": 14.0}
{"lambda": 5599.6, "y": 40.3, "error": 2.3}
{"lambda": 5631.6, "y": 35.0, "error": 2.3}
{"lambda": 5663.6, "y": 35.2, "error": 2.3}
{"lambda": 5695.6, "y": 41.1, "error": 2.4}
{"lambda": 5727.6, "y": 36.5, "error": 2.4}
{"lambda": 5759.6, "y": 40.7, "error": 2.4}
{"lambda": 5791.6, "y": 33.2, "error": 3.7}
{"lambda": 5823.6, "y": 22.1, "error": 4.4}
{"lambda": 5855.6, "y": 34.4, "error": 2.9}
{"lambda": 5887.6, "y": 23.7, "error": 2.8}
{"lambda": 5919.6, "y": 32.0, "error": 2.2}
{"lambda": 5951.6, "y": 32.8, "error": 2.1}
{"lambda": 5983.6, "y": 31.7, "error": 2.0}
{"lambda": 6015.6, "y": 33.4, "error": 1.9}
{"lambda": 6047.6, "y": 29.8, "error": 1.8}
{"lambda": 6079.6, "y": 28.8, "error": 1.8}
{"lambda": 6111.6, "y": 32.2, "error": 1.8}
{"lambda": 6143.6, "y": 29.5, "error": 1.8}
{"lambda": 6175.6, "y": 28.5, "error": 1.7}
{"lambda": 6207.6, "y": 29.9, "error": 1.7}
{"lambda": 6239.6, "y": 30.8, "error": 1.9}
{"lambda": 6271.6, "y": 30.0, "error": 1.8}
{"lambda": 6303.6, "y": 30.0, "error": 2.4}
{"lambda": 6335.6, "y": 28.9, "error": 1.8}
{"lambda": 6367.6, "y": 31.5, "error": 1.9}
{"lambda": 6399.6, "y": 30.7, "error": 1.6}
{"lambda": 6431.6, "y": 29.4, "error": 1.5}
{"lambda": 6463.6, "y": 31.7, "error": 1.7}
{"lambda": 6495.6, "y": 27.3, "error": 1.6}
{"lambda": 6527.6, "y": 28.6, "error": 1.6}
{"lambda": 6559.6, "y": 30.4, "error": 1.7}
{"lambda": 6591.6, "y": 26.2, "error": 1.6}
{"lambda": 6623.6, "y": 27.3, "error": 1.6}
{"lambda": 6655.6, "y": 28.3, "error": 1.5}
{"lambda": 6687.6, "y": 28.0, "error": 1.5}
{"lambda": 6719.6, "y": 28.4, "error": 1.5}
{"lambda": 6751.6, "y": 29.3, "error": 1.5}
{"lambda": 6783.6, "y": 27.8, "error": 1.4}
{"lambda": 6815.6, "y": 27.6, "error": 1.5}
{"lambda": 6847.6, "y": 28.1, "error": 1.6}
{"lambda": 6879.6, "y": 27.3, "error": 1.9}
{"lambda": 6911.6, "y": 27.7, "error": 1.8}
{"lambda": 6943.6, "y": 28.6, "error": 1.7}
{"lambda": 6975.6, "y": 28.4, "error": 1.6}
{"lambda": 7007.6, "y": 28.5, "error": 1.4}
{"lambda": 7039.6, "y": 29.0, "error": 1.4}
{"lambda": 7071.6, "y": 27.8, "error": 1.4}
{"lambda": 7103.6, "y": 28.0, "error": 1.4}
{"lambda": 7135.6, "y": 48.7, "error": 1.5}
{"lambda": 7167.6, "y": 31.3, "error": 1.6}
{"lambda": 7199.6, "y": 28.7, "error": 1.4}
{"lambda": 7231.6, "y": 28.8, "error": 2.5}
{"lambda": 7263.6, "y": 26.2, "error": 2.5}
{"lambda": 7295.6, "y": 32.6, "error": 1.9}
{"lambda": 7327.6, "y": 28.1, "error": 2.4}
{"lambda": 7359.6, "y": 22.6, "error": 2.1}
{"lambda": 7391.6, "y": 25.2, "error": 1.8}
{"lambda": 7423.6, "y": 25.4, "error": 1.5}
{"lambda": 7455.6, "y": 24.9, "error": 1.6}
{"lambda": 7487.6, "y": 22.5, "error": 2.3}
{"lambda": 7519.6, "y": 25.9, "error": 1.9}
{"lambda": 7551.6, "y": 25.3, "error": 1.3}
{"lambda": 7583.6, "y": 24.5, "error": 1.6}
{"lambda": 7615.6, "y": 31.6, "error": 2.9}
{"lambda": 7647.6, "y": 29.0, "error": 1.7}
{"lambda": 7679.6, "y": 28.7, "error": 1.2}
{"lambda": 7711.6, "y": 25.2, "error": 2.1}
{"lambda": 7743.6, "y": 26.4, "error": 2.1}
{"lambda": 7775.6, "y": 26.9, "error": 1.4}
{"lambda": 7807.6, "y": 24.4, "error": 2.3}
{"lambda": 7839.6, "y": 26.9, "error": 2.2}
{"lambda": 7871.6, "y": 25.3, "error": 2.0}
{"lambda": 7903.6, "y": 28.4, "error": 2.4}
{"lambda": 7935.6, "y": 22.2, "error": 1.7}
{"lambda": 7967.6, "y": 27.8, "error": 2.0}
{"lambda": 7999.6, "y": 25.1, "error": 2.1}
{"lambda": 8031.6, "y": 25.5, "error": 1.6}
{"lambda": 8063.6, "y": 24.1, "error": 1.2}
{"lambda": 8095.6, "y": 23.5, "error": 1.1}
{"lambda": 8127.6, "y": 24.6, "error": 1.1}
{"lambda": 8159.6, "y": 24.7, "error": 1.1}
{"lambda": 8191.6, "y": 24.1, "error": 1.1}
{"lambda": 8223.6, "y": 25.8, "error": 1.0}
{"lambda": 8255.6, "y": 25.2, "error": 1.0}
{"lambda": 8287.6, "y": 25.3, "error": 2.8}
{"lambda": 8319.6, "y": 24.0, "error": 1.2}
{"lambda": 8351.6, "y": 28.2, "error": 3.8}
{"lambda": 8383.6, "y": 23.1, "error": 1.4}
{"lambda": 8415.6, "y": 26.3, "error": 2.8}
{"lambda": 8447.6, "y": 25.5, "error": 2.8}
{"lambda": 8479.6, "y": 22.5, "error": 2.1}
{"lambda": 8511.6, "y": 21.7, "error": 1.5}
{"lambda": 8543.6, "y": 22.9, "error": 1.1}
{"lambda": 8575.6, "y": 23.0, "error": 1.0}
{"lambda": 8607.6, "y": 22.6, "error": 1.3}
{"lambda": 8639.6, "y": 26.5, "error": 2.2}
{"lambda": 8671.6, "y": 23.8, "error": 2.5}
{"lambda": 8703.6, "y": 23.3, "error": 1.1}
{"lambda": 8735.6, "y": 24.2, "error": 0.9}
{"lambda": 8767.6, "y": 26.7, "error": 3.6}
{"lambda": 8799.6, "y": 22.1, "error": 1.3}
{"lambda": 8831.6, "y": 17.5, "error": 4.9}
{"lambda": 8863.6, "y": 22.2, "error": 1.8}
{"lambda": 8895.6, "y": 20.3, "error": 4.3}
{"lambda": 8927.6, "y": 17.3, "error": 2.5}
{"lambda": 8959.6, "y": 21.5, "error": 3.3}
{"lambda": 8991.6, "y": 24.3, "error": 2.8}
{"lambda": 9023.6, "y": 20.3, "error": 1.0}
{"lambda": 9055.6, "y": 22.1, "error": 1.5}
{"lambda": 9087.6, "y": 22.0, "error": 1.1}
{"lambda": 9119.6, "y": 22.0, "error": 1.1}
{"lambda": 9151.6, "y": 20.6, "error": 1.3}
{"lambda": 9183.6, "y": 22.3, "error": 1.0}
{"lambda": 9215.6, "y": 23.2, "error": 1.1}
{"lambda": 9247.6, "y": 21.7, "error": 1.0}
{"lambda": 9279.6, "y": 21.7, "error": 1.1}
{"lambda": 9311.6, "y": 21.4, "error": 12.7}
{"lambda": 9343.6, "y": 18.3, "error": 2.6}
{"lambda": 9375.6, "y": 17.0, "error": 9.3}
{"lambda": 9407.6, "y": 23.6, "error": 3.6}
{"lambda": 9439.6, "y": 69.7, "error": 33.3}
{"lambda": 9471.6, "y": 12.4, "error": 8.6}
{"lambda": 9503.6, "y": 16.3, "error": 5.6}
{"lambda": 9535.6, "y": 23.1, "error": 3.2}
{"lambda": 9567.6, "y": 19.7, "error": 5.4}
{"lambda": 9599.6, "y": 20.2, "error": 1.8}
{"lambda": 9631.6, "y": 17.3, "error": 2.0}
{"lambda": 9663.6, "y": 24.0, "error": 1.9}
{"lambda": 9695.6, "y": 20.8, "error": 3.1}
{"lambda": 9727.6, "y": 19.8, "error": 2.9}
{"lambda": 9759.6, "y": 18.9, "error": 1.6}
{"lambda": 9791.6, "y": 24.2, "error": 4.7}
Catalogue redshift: 0.088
